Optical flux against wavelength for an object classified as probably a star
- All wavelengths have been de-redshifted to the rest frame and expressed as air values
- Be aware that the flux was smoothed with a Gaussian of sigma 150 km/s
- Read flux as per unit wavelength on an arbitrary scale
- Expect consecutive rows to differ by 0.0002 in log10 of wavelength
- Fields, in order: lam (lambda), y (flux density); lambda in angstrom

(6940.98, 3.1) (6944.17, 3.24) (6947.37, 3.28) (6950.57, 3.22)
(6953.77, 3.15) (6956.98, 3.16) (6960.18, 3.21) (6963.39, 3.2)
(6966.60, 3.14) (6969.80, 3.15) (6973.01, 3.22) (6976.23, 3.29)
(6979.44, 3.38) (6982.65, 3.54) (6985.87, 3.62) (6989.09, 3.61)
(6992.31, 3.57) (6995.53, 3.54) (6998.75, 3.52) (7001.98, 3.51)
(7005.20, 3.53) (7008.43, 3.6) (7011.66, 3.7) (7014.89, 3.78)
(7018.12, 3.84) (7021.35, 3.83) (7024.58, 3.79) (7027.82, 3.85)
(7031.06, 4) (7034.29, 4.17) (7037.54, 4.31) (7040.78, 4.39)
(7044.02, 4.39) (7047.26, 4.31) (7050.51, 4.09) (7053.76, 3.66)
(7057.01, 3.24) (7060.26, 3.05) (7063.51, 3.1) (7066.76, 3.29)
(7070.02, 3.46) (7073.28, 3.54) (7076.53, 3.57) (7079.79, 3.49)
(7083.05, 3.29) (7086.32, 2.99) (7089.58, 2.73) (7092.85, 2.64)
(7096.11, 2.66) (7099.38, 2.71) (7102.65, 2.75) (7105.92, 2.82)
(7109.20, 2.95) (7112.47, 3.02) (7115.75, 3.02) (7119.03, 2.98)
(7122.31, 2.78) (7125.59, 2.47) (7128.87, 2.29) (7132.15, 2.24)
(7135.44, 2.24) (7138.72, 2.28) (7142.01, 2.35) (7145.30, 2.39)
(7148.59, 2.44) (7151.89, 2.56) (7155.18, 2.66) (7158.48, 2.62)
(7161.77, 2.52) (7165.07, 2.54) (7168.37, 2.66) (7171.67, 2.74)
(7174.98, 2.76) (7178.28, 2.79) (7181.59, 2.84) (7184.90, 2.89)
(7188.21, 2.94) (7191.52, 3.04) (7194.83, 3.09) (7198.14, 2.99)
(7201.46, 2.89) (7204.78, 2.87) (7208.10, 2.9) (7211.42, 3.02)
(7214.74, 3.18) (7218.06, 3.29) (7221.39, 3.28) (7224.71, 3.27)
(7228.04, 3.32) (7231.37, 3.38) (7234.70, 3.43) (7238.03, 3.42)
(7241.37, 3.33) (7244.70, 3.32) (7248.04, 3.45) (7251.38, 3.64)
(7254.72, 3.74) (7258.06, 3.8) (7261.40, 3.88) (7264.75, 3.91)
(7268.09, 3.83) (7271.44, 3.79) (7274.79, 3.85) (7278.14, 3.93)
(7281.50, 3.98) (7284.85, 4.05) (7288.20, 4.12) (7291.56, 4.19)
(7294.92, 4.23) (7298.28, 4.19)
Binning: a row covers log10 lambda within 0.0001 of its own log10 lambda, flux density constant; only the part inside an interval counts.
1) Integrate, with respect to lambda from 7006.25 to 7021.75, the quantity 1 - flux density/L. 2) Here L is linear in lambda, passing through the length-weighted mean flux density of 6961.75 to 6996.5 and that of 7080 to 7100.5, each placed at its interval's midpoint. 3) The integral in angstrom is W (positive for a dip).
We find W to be -2.4 angstrom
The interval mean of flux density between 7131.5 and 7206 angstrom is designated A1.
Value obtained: 2.67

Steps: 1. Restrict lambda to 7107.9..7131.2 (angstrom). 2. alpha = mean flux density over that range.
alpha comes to 2.77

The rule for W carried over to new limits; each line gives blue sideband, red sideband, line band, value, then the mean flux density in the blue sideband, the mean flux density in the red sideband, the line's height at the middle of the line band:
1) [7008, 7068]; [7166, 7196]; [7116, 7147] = 7.0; 3.82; 2.85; 3.18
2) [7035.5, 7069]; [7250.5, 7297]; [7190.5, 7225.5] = 7.4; 3.78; 3.93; 3.89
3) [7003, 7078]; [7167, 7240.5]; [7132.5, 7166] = 8.5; 3.76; 3.05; 3.29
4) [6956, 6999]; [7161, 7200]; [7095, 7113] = 1.3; 3.37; 2.82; 3.03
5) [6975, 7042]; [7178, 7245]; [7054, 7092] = 3.1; 3.73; 3.12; 3.54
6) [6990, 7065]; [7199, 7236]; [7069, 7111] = 6.3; 3.77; 3.16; 3.57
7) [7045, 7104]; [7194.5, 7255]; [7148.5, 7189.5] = 7.0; 3.27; 3.25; 3.25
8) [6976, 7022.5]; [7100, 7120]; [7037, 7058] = -4.9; 3.6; 2.91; 3.3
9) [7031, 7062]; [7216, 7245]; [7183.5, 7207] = 3.4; 3.96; 3.34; 3.46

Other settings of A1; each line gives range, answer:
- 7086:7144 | 2.65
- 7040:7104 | 3.36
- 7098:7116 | 2.87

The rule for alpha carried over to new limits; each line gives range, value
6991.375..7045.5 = 3.85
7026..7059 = 4.03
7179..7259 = 3.21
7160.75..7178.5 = 2.66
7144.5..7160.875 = 2.54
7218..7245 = 3.34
